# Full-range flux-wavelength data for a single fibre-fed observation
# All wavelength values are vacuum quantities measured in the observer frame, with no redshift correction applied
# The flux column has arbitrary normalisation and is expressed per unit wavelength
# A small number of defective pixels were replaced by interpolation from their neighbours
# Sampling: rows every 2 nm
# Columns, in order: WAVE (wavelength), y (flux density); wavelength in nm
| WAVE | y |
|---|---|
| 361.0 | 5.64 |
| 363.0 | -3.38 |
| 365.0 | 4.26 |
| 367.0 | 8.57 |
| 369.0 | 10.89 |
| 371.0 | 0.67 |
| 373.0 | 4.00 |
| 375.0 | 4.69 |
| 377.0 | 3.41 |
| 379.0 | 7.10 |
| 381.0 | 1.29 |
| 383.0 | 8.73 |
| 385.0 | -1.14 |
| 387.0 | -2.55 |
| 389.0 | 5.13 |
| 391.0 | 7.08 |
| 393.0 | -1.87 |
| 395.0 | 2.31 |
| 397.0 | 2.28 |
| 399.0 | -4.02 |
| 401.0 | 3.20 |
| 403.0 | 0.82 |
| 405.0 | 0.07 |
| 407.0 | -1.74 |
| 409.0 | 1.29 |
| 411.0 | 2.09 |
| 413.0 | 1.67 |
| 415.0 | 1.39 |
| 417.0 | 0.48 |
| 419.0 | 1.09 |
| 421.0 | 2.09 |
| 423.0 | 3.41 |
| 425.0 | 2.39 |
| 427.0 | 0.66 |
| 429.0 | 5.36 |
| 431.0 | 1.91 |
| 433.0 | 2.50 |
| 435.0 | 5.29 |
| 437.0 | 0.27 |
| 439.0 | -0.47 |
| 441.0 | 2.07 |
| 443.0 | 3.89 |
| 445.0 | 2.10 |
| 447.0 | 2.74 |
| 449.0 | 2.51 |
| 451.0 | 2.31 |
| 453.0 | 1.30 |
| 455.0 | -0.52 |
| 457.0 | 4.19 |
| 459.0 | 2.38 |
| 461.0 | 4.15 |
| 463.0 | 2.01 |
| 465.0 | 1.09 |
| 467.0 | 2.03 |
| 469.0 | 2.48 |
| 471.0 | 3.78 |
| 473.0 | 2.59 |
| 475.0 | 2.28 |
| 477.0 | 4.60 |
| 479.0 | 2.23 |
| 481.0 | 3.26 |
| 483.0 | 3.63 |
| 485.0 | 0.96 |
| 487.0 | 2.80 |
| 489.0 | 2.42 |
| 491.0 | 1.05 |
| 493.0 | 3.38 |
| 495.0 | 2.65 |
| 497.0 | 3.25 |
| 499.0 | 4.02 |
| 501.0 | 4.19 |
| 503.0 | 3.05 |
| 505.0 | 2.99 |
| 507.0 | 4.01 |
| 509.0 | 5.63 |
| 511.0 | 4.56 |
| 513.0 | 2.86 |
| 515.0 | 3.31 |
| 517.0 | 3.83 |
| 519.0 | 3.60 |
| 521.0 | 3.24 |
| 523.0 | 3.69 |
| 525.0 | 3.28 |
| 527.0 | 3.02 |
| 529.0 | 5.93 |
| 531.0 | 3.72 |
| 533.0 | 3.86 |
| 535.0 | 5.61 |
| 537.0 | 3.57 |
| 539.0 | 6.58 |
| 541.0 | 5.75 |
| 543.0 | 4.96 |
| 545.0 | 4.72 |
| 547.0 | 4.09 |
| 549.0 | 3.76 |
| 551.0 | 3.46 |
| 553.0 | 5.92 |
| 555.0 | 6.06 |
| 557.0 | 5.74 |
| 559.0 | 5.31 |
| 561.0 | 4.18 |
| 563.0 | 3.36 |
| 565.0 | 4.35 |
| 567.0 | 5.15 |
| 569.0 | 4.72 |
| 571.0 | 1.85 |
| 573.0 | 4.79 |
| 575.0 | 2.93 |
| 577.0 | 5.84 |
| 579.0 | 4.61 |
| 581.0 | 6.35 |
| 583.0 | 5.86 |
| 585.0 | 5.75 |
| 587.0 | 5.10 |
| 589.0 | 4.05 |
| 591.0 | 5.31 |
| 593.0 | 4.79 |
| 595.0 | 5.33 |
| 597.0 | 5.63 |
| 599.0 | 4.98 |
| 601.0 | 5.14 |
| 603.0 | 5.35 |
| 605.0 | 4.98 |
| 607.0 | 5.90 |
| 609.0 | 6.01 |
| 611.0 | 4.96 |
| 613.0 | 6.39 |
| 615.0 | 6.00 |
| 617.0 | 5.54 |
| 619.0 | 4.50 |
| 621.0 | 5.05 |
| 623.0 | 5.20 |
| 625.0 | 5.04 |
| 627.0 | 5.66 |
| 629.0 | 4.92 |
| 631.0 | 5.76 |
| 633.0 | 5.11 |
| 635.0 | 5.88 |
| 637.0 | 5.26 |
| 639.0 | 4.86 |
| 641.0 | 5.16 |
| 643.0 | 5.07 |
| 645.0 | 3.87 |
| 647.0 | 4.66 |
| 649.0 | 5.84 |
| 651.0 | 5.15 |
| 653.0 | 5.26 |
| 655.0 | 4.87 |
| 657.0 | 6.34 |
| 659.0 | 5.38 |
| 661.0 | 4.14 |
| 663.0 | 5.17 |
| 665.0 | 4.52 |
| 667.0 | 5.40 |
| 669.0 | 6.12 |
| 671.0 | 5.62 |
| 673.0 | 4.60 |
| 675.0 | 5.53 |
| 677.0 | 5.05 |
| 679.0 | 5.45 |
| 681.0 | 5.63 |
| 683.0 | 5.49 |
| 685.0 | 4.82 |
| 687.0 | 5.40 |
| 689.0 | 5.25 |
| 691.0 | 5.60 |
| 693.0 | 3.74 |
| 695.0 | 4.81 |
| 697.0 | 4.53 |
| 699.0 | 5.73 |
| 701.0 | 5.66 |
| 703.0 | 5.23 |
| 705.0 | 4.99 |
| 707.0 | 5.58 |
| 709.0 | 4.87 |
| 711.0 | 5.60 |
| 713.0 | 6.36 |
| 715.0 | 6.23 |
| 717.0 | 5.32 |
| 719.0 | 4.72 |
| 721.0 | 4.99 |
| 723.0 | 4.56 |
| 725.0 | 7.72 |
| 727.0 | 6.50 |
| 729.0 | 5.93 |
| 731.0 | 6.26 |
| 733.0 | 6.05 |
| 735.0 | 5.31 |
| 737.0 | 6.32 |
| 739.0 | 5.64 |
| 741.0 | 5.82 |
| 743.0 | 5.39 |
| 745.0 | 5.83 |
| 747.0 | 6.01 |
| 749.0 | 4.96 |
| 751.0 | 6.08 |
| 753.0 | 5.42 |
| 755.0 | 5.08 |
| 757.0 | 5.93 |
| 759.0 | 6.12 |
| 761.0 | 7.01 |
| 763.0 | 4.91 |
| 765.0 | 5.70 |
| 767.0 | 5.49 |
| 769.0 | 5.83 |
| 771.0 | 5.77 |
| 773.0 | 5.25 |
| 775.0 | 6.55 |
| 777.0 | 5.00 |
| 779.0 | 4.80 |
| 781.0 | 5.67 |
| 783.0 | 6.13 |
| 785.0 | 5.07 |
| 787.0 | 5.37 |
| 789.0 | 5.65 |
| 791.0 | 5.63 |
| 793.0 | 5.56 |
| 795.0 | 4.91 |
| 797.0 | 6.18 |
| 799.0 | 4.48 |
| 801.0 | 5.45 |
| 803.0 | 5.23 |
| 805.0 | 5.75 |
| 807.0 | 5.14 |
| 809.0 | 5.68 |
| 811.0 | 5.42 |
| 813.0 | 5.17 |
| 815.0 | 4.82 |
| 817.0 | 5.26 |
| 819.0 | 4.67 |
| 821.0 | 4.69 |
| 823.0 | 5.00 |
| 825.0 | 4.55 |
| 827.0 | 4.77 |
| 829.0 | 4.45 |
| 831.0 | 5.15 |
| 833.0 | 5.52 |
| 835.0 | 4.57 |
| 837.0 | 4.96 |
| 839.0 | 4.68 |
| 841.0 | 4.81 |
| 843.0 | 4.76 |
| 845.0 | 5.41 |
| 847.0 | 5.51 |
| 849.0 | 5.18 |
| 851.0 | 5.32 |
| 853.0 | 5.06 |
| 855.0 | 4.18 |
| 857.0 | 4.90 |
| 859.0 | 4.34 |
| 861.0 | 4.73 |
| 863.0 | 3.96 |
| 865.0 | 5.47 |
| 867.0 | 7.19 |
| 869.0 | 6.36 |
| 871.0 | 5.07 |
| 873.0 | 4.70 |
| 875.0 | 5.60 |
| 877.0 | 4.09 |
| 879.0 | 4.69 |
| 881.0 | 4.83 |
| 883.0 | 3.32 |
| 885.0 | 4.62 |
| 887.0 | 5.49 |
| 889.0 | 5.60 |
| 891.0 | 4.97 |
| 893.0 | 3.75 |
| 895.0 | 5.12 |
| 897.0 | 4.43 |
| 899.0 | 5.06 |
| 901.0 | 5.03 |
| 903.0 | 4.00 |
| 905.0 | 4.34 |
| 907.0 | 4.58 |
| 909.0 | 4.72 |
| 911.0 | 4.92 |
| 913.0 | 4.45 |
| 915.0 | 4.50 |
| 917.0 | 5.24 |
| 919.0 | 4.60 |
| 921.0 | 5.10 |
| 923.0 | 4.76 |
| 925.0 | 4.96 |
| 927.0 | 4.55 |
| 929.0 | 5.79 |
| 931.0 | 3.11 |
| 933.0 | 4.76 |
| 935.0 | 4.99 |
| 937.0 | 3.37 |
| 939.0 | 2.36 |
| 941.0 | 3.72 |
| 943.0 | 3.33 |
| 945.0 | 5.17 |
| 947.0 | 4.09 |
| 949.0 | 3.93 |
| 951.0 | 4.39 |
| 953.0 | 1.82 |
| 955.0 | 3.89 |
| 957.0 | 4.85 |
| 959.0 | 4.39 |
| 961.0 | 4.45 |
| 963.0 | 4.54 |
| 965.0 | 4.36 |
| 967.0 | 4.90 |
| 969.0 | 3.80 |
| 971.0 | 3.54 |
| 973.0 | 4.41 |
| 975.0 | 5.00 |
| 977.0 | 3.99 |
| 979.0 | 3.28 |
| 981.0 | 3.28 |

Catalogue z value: 0.32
